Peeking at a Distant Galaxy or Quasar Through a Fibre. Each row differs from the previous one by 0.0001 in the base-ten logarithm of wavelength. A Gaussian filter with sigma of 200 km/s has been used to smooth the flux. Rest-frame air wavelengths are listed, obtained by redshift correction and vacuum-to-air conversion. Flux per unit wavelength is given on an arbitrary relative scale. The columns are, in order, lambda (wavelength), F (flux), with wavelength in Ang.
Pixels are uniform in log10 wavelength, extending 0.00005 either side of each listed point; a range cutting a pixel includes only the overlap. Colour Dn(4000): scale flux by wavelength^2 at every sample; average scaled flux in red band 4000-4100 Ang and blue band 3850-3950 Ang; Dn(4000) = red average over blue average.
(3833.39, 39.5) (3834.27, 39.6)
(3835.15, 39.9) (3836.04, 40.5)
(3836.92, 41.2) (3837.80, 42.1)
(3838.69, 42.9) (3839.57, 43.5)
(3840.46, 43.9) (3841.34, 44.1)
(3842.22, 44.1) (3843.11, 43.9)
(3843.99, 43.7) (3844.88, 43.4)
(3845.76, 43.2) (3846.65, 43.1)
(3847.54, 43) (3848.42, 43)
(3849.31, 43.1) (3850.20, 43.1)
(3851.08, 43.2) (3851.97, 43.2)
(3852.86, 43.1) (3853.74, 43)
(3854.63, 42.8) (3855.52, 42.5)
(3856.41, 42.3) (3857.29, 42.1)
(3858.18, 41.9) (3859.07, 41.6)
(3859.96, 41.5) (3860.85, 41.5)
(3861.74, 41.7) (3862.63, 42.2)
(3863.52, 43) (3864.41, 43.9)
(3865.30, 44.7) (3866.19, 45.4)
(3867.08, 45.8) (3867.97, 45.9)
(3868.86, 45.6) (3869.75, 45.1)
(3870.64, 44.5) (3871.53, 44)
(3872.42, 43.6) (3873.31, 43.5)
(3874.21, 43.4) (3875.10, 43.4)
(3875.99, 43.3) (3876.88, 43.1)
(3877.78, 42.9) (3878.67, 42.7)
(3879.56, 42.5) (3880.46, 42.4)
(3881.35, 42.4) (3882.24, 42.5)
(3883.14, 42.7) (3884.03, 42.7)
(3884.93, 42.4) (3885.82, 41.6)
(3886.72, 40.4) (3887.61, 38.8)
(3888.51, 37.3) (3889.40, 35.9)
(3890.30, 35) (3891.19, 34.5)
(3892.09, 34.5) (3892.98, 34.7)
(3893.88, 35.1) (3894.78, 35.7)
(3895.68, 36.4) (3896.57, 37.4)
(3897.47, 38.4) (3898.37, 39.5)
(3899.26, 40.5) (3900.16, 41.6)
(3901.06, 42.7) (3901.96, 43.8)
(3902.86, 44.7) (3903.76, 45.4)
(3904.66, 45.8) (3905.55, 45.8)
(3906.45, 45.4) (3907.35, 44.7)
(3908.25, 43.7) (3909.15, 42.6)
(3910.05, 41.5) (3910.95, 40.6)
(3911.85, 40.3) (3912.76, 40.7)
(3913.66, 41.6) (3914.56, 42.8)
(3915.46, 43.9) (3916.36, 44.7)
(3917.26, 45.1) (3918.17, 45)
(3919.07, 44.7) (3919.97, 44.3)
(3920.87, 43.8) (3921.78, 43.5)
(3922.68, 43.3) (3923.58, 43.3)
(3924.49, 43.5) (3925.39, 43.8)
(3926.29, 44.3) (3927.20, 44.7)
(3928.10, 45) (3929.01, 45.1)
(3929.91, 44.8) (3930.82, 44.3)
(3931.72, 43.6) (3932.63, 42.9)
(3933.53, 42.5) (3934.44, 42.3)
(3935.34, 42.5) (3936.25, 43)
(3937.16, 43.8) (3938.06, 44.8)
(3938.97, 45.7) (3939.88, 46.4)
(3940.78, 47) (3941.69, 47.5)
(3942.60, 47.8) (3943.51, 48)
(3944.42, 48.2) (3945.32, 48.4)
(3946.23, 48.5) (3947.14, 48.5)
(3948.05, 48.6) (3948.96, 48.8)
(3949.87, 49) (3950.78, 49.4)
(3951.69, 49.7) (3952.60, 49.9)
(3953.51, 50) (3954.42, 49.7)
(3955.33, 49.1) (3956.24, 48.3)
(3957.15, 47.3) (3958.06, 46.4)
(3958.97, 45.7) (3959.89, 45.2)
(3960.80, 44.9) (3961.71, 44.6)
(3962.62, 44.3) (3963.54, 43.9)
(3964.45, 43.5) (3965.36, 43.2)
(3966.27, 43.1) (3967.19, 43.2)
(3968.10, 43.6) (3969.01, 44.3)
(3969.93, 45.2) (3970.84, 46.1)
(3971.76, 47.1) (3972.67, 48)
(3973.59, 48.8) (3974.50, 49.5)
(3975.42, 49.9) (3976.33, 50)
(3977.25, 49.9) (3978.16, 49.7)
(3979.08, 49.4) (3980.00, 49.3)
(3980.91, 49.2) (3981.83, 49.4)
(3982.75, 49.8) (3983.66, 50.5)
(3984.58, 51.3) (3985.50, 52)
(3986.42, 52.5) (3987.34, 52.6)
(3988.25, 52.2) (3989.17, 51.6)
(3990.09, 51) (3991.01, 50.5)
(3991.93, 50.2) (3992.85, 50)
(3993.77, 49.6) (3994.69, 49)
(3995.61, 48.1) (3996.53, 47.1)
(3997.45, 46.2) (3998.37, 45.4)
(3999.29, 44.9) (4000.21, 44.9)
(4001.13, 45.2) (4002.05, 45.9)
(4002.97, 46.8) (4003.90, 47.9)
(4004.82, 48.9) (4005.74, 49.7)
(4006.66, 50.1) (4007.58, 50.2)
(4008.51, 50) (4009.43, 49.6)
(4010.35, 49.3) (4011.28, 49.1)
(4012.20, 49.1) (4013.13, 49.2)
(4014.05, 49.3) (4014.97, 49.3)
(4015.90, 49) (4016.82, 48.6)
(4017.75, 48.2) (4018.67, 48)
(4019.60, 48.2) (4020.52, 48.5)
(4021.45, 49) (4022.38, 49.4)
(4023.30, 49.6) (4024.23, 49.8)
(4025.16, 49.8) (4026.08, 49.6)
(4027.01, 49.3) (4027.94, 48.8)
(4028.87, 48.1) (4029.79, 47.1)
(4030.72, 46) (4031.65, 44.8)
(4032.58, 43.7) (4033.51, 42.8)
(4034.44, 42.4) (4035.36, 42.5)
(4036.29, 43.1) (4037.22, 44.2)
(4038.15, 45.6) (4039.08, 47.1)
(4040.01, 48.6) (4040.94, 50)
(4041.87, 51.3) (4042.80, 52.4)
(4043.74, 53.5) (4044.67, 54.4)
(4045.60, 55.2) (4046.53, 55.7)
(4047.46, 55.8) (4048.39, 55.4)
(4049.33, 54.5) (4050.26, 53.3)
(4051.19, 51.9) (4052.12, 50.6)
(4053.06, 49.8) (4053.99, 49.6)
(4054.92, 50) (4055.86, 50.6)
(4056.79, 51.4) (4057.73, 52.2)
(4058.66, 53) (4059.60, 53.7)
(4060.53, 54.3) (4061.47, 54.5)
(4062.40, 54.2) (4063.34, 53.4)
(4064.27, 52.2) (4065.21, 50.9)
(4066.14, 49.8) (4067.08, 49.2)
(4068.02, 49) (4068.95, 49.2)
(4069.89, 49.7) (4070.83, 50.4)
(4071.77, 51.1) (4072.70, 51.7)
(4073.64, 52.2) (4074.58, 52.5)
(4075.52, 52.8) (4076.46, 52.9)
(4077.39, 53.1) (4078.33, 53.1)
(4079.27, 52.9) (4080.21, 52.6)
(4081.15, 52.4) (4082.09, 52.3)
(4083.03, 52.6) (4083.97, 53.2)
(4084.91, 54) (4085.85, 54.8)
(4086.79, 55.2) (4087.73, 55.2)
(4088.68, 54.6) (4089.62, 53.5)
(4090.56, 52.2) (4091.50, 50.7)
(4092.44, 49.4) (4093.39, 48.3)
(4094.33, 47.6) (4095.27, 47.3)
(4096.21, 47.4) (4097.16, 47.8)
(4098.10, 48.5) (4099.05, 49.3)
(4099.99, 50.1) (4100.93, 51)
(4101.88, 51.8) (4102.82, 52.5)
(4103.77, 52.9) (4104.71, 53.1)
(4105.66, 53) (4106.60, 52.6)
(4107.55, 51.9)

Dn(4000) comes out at 1.26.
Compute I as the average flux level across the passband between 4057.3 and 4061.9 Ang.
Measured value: 53.5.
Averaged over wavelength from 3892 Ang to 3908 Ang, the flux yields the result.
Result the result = 40.9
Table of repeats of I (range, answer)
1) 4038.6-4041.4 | 48.6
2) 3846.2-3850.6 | 43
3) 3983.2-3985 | 51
